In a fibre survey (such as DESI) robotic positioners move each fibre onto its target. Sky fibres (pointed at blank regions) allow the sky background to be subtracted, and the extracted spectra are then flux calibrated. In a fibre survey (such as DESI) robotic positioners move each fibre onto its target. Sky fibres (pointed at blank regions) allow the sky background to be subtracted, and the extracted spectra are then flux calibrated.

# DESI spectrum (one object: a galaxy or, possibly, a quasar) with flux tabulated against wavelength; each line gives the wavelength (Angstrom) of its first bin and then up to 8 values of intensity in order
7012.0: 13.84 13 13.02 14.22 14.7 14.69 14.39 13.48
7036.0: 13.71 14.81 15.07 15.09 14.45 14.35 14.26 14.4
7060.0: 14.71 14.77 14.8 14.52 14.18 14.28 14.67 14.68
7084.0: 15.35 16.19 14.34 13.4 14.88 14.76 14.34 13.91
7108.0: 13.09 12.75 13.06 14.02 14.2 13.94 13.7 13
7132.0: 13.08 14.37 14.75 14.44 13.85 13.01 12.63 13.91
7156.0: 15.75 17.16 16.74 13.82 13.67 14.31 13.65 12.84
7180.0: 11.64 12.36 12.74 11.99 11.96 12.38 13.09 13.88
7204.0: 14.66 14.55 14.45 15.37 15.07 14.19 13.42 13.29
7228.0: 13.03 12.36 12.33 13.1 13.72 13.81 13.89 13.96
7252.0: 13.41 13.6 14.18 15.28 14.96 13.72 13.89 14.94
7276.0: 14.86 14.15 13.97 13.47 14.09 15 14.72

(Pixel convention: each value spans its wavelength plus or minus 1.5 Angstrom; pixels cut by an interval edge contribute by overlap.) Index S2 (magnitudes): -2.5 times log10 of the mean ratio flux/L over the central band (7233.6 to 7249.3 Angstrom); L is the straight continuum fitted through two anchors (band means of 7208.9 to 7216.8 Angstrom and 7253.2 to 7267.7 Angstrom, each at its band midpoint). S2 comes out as 0.08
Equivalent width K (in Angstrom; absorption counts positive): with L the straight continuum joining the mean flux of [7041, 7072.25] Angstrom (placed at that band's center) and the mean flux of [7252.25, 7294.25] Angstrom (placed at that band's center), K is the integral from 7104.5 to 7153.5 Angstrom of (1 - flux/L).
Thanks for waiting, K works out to 3.00 Angstrom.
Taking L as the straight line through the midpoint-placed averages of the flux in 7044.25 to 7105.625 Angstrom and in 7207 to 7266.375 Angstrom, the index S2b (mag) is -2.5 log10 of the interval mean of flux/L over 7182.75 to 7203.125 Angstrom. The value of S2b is 0.111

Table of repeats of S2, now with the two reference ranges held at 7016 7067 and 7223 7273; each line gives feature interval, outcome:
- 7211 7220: -0.08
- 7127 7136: 0.05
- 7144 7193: 0.02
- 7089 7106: -0.01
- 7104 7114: 0.08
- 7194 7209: 0.01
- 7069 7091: -0.04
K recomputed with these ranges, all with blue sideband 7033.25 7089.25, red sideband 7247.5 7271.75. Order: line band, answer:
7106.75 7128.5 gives 1.5 Angstrom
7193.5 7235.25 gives 1.5 Angstrom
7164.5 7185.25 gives 1.8 Angstrom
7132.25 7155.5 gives 0.9 Angstrom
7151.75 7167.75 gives -1.1 Angstrom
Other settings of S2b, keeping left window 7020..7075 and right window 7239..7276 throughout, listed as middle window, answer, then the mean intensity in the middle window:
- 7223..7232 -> 0.10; 13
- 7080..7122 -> 0.01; 14.2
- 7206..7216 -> -0.05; 14.8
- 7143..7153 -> 0.08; 13.2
